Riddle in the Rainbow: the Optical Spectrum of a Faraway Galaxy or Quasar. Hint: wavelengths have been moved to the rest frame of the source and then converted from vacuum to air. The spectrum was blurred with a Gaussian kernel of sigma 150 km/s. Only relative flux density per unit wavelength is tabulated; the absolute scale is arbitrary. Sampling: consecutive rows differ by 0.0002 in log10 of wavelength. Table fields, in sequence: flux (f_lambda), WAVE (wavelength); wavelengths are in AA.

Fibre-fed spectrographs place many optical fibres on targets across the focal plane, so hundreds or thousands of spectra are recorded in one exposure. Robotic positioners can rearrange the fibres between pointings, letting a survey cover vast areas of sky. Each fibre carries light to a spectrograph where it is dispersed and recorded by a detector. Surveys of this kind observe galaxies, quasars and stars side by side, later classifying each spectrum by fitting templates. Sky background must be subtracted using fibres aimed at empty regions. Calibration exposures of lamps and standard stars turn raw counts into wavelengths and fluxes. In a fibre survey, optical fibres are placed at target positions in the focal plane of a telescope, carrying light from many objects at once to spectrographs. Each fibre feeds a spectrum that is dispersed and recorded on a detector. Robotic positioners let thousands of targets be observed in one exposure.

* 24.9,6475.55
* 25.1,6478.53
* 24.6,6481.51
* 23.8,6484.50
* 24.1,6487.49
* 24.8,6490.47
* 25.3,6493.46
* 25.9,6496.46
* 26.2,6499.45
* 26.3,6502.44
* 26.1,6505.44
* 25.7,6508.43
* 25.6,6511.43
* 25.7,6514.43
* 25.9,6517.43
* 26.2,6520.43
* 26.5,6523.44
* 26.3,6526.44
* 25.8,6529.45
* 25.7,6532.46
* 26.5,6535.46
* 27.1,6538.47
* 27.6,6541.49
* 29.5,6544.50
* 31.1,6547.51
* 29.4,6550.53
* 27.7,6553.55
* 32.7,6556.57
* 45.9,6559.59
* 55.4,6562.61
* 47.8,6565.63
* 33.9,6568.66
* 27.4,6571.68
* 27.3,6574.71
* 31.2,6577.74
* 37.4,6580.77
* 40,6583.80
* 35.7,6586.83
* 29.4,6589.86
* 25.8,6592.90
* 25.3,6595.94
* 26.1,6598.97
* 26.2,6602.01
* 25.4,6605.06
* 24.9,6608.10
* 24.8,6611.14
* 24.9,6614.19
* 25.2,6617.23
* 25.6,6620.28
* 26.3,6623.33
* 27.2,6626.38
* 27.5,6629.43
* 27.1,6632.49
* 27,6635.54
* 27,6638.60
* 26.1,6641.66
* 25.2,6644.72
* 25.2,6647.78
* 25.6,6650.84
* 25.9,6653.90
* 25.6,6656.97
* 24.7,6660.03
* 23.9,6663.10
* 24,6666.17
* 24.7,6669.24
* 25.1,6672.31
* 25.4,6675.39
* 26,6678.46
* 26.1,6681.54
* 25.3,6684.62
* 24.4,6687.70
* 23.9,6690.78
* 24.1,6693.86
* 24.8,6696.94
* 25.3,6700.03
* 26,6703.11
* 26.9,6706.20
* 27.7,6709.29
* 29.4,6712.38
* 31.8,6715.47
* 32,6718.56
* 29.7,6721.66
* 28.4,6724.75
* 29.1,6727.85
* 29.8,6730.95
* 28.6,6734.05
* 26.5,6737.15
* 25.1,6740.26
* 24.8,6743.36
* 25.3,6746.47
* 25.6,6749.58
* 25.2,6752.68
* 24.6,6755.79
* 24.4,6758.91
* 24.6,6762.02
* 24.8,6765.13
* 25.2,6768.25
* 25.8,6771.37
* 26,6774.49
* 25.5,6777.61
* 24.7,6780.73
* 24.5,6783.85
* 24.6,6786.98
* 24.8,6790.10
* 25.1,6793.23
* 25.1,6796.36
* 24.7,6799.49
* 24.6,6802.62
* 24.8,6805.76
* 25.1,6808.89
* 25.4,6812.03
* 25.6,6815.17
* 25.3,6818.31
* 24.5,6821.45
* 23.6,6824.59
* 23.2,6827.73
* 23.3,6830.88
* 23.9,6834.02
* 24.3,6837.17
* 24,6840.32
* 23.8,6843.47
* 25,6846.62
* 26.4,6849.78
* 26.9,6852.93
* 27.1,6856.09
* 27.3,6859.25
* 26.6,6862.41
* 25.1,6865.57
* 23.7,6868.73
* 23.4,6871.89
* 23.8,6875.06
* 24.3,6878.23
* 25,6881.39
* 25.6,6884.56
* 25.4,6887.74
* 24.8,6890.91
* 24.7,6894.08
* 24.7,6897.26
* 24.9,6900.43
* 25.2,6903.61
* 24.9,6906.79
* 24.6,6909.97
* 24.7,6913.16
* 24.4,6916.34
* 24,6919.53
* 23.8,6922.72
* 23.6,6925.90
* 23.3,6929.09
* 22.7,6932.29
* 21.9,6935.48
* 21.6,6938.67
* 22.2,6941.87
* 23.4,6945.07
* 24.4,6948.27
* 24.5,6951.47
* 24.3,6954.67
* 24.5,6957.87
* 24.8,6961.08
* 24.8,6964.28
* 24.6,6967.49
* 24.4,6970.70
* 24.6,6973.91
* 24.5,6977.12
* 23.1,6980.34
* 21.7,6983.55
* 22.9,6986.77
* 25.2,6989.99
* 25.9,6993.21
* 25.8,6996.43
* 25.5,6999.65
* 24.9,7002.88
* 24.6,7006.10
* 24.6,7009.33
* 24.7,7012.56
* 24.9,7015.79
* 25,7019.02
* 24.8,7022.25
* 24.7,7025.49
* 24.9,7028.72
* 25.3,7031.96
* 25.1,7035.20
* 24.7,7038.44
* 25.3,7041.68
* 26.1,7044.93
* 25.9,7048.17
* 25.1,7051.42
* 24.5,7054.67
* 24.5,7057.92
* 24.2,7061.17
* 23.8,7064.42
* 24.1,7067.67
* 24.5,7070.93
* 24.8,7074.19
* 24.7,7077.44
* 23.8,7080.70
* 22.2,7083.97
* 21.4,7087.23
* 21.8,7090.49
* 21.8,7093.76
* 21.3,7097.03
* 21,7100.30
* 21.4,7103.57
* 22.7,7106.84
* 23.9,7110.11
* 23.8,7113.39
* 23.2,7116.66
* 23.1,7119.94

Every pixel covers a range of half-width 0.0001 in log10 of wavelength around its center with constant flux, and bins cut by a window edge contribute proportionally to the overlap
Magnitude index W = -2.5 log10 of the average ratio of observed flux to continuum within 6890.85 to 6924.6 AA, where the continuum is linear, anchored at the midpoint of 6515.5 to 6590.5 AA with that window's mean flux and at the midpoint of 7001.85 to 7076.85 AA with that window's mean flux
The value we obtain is 0.09 mag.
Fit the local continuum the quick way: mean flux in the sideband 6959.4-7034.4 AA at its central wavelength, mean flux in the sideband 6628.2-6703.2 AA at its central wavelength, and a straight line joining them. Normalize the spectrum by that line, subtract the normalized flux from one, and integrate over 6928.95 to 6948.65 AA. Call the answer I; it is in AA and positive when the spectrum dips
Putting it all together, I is 1.7 AA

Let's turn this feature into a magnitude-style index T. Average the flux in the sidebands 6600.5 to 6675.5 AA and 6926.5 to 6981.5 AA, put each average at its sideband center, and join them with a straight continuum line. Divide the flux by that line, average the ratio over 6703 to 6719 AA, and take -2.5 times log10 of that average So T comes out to -0.15 mag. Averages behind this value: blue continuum 25.6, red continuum 23.7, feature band 29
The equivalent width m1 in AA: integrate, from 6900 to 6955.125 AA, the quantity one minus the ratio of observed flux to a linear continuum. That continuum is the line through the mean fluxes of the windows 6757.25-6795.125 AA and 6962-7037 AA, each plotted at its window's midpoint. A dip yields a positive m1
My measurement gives 2.2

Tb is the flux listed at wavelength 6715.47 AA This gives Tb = 31.8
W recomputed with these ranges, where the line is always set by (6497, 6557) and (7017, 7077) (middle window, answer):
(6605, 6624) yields 0.06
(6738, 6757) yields 0.04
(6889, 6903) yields 0.03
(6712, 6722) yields -0.18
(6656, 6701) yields 0.07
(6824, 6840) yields 0.09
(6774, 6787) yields 0.04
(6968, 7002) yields 0.03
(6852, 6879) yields 0.01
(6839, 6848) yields 0.06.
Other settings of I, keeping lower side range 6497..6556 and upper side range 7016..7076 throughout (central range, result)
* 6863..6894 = 1.1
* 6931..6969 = 2.4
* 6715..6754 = -2.4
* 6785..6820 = 1.1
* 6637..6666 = 1.2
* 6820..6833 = 1.1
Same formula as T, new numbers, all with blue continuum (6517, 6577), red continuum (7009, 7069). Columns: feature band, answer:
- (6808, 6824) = 0.11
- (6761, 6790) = 0.13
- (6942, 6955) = 0.09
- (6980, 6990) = 0.12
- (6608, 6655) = 0.16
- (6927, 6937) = 0.16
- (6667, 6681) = 0.17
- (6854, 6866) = 0.02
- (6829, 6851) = 0.13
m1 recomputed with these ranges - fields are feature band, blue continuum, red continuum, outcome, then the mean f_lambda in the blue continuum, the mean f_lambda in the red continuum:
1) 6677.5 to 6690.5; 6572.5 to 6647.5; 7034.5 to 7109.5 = 0.9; 27.8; 23.7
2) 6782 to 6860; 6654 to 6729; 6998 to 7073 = 2.8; 26.4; 24.9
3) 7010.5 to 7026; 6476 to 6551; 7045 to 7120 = -0.7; 26.2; 23.4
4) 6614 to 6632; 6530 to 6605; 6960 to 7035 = 2.8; 32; 24.6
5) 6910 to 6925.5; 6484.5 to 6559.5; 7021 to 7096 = 0.5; 27.1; 24.2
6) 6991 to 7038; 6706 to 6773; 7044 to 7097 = -1.3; 27.1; 23.8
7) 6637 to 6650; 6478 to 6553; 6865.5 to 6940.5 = -0.1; 26.3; 24.1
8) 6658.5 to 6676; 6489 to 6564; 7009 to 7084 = 2.0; 28.8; 24.7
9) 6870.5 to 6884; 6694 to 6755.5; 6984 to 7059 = 1.0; 27.3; 24.9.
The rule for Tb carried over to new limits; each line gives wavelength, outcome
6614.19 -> 24.9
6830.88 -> 23.3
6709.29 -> 27.7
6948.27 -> 24.4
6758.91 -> 24.4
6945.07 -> 23.4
